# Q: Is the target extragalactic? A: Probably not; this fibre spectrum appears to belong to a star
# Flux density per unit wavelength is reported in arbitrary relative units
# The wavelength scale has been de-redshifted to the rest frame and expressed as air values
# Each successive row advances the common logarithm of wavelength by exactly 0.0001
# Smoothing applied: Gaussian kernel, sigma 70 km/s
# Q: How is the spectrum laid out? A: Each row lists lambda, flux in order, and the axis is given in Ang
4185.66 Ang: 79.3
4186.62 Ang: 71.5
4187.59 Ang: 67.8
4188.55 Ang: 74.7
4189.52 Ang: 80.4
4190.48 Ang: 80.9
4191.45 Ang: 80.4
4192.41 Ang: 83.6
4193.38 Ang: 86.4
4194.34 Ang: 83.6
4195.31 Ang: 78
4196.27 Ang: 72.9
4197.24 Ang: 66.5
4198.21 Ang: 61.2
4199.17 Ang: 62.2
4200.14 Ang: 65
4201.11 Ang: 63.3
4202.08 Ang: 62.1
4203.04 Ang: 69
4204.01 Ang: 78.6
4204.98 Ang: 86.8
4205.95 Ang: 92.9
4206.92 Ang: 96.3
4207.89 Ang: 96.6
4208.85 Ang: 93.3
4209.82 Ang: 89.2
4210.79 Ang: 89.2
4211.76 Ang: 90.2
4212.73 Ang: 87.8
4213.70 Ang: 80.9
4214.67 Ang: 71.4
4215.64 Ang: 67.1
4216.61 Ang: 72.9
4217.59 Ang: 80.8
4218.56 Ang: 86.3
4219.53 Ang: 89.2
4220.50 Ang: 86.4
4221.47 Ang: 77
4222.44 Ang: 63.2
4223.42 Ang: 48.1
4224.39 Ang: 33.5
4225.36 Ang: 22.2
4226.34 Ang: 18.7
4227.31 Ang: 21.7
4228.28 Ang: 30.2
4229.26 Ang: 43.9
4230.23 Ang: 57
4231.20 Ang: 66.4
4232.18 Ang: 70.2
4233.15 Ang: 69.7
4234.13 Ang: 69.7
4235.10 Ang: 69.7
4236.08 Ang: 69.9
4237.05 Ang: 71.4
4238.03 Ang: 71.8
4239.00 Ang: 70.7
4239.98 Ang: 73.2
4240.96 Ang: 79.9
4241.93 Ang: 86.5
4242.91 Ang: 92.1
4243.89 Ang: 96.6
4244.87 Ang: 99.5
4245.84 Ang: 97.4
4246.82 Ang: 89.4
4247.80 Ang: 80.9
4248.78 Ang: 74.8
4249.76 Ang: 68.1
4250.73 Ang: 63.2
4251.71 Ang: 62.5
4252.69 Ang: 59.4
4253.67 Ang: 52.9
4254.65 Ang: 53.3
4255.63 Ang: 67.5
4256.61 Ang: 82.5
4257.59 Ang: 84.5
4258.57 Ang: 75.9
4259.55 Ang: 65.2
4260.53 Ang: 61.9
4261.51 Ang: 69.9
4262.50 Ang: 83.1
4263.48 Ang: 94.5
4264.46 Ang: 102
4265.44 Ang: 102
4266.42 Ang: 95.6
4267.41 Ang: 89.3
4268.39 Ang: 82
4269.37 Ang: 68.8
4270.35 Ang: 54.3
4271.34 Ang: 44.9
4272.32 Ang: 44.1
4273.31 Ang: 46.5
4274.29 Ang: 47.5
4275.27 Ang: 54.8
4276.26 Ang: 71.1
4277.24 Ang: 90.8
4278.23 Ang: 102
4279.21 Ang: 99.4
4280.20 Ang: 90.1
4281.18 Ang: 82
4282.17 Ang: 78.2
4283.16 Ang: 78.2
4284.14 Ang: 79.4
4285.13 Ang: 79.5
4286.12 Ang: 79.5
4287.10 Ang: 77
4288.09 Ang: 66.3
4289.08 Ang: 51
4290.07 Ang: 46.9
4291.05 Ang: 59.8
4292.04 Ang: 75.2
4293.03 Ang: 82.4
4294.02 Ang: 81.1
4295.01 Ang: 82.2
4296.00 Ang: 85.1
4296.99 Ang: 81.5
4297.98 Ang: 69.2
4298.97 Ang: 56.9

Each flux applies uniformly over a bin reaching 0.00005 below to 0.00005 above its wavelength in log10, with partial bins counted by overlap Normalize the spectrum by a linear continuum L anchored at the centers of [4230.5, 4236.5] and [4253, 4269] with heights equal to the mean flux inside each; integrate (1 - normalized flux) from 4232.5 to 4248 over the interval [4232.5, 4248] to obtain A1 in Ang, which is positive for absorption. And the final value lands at -2.0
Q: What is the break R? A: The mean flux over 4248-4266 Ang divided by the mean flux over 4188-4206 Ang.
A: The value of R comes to 1.0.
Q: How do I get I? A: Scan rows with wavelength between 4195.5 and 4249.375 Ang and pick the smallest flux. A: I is 18.7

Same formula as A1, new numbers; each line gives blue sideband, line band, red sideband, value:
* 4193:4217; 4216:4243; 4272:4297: 4.7 Ang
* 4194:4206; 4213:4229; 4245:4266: 3.0 Ang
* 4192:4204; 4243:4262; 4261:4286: 0.3 Ang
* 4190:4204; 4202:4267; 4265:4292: -0.8 Ang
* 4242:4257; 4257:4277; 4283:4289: 0.9 Ang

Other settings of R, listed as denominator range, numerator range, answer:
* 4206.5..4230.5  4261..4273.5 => 1.12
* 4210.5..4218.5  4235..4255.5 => 0.94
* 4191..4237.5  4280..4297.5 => 1.07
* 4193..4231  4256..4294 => 1.07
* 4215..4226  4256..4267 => 1.27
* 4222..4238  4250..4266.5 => 1.43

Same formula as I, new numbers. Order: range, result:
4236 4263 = 52.9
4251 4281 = 44.1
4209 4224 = 48.1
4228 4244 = 30.2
